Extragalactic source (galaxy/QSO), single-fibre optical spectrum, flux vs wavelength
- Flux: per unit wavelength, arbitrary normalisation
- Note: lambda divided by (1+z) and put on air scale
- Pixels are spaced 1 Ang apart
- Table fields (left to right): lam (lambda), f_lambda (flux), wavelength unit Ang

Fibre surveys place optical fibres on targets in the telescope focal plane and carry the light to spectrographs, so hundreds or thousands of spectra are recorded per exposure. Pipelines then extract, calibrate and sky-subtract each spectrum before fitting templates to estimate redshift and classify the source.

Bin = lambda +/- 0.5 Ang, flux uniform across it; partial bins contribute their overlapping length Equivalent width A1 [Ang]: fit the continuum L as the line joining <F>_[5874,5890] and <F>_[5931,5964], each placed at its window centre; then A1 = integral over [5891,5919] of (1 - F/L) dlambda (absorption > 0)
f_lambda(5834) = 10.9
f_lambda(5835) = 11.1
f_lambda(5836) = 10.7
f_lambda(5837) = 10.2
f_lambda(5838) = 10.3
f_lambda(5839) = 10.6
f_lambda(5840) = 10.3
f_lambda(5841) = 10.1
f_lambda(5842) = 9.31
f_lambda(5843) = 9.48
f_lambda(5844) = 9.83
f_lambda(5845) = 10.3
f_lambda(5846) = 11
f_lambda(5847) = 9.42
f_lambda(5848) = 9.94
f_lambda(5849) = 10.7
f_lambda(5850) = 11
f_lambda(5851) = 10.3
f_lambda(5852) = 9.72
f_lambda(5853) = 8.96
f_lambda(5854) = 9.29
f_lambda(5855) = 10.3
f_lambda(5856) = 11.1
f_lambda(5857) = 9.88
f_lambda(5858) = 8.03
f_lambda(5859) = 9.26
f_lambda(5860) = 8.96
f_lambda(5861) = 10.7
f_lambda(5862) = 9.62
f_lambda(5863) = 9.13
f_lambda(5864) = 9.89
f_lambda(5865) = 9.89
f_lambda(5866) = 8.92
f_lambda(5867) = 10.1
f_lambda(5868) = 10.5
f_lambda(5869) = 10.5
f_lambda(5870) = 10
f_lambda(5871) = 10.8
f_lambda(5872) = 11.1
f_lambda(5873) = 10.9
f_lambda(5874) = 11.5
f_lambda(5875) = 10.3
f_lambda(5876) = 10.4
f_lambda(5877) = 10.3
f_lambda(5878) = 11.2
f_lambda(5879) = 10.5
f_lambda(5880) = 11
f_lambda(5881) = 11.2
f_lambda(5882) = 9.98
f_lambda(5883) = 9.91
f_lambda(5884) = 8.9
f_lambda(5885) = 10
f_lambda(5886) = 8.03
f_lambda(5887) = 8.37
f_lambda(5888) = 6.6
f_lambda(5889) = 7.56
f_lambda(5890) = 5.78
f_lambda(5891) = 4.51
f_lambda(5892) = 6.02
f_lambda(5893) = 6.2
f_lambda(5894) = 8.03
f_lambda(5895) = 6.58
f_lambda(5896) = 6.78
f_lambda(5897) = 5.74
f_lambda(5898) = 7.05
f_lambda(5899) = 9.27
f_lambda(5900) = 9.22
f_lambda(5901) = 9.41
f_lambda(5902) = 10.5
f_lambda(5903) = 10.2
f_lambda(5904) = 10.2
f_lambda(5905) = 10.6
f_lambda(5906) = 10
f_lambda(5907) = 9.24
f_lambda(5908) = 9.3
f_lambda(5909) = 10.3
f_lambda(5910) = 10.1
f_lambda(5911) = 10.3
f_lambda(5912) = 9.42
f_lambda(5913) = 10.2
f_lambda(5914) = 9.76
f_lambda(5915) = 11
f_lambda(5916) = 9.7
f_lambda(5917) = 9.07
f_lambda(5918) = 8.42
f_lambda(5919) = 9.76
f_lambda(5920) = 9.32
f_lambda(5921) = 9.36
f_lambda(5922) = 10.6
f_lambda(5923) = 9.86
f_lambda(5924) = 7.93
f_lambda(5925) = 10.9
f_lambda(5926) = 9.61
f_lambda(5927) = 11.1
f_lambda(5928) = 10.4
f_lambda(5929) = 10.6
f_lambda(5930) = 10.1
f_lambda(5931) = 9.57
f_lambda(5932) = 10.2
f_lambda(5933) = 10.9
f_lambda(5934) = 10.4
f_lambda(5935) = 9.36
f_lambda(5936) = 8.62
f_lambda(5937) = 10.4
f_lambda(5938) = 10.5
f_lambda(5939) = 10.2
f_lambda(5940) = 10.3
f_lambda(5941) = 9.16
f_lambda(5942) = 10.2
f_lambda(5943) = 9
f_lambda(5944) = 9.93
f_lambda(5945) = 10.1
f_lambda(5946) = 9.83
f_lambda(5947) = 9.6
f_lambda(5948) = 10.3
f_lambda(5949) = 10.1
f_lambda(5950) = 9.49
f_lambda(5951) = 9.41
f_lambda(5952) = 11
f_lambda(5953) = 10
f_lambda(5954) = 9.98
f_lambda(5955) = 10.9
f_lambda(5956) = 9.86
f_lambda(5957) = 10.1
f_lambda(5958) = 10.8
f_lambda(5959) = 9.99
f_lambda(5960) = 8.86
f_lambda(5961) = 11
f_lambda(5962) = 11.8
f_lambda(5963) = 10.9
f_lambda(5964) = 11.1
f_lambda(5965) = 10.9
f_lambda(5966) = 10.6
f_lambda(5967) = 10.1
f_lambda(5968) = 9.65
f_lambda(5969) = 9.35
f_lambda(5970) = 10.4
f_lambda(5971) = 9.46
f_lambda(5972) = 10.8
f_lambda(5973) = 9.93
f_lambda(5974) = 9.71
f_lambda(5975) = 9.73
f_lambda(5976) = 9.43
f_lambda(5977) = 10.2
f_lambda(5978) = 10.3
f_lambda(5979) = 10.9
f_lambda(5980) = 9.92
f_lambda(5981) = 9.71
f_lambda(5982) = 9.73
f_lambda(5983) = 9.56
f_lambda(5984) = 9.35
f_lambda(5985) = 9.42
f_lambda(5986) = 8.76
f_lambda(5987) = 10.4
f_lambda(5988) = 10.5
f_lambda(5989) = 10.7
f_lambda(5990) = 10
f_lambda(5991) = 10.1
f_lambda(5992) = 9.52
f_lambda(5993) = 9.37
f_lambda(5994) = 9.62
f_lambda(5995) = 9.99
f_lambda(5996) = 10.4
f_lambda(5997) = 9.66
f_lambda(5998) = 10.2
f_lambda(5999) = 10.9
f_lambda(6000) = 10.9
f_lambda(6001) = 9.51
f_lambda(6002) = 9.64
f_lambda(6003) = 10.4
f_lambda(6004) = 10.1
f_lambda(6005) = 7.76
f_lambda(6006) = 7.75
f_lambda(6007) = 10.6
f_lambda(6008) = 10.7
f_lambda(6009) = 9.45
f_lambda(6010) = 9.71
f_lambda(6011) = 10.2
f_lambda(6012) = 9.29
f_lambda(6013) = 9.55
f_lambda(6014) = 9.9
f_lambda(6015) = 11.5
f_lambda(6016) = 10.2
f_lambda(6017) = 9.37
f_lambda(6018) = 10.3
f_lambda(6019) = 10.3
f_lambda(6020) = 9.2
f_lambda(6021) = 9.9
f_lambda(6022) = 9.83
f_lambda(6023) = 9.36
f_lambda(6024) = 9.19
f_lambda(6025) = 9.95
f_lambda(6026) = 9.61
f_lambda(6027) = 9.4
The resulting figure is 2.40 Ang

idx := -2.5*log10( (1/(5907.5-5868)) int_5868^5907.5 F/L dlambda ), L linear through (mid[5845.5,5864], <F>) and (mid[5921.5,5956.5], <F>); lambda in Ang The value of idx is 0.09 mag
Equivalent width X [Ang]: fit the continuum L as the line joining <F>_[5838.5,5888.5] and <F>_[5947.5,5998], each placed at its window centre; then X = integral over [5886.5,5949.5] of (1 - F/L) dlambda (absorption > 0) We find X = 4.75 Ang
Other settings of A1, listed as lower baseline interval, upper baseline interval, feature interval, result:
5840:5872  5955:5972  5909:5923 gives 0.5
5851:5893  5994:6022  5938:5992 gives -1.7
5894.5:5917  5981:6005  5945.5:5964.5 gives -1.2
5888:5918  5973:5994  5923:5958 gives -3.0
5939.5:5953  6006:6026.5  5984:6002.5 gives -0.2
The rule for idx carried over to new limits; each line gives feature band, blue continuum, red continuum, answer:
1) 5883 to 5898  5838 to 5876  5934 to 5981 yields 0.37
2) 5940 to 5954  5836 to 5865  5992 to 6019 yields 0.00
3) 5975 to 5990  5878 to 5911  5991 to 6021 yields -0.03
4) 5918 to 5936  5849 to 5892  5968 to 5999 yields -0.02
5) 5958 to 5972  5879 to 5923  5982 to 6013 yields -0.09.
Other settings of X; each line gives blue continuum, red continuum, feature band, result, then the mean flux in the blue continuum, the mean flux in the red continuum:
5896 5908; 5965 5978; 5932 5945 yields -0.5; 9.12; 10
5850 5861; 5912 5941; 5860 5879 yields -1.1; 9.7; 9.91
